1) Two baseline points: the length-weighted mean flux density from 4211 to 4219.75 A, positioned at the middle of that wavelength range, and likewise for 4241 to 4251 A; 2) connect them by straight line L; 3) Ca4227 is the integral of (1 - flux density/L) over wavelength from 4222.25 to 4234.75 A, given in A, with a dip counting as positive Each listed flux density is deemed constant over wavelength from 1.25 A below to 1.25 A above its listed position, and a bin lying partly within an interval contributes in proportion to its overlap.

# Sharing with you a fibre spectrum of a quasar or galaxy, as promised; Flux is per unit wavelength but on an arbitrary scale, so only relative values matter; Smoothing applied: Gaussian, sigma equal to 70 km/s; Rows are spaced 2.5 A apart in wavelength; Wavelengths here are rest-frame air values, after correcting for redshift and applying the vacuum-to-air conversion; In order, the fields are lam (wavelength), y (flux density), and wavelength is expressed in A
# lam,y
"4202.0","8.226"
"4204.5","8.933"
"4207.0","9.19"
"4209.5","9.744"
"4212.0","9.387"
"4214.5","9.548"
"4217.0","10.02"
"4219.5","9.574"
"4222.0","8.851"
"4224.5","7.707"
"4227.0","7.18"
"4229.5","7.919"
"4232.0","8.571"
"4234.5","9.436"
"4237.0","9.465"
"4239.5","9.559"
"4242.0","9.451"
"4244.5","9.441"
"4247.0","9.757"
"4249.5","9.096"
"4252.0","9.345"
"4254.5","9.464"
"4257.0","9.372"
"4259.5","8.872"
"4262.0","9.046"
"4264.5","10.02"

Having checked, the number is 1.9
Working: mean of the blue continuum 9.65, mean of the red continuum 9.43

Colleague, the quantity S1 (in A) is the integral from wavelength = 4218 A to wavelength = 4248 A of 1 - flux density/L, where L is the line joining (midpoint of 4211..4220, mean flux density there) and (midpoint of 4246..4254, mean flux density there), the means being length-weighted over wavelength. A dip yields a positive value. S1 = 1.9 A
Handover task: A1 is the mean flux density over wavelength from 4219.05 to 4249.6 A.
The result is 8.9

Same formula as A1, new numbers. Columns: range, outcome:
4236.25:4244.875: 9.48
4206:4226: 9.23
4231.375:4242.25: 9.32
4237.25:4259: 9.42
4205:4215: 9.42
